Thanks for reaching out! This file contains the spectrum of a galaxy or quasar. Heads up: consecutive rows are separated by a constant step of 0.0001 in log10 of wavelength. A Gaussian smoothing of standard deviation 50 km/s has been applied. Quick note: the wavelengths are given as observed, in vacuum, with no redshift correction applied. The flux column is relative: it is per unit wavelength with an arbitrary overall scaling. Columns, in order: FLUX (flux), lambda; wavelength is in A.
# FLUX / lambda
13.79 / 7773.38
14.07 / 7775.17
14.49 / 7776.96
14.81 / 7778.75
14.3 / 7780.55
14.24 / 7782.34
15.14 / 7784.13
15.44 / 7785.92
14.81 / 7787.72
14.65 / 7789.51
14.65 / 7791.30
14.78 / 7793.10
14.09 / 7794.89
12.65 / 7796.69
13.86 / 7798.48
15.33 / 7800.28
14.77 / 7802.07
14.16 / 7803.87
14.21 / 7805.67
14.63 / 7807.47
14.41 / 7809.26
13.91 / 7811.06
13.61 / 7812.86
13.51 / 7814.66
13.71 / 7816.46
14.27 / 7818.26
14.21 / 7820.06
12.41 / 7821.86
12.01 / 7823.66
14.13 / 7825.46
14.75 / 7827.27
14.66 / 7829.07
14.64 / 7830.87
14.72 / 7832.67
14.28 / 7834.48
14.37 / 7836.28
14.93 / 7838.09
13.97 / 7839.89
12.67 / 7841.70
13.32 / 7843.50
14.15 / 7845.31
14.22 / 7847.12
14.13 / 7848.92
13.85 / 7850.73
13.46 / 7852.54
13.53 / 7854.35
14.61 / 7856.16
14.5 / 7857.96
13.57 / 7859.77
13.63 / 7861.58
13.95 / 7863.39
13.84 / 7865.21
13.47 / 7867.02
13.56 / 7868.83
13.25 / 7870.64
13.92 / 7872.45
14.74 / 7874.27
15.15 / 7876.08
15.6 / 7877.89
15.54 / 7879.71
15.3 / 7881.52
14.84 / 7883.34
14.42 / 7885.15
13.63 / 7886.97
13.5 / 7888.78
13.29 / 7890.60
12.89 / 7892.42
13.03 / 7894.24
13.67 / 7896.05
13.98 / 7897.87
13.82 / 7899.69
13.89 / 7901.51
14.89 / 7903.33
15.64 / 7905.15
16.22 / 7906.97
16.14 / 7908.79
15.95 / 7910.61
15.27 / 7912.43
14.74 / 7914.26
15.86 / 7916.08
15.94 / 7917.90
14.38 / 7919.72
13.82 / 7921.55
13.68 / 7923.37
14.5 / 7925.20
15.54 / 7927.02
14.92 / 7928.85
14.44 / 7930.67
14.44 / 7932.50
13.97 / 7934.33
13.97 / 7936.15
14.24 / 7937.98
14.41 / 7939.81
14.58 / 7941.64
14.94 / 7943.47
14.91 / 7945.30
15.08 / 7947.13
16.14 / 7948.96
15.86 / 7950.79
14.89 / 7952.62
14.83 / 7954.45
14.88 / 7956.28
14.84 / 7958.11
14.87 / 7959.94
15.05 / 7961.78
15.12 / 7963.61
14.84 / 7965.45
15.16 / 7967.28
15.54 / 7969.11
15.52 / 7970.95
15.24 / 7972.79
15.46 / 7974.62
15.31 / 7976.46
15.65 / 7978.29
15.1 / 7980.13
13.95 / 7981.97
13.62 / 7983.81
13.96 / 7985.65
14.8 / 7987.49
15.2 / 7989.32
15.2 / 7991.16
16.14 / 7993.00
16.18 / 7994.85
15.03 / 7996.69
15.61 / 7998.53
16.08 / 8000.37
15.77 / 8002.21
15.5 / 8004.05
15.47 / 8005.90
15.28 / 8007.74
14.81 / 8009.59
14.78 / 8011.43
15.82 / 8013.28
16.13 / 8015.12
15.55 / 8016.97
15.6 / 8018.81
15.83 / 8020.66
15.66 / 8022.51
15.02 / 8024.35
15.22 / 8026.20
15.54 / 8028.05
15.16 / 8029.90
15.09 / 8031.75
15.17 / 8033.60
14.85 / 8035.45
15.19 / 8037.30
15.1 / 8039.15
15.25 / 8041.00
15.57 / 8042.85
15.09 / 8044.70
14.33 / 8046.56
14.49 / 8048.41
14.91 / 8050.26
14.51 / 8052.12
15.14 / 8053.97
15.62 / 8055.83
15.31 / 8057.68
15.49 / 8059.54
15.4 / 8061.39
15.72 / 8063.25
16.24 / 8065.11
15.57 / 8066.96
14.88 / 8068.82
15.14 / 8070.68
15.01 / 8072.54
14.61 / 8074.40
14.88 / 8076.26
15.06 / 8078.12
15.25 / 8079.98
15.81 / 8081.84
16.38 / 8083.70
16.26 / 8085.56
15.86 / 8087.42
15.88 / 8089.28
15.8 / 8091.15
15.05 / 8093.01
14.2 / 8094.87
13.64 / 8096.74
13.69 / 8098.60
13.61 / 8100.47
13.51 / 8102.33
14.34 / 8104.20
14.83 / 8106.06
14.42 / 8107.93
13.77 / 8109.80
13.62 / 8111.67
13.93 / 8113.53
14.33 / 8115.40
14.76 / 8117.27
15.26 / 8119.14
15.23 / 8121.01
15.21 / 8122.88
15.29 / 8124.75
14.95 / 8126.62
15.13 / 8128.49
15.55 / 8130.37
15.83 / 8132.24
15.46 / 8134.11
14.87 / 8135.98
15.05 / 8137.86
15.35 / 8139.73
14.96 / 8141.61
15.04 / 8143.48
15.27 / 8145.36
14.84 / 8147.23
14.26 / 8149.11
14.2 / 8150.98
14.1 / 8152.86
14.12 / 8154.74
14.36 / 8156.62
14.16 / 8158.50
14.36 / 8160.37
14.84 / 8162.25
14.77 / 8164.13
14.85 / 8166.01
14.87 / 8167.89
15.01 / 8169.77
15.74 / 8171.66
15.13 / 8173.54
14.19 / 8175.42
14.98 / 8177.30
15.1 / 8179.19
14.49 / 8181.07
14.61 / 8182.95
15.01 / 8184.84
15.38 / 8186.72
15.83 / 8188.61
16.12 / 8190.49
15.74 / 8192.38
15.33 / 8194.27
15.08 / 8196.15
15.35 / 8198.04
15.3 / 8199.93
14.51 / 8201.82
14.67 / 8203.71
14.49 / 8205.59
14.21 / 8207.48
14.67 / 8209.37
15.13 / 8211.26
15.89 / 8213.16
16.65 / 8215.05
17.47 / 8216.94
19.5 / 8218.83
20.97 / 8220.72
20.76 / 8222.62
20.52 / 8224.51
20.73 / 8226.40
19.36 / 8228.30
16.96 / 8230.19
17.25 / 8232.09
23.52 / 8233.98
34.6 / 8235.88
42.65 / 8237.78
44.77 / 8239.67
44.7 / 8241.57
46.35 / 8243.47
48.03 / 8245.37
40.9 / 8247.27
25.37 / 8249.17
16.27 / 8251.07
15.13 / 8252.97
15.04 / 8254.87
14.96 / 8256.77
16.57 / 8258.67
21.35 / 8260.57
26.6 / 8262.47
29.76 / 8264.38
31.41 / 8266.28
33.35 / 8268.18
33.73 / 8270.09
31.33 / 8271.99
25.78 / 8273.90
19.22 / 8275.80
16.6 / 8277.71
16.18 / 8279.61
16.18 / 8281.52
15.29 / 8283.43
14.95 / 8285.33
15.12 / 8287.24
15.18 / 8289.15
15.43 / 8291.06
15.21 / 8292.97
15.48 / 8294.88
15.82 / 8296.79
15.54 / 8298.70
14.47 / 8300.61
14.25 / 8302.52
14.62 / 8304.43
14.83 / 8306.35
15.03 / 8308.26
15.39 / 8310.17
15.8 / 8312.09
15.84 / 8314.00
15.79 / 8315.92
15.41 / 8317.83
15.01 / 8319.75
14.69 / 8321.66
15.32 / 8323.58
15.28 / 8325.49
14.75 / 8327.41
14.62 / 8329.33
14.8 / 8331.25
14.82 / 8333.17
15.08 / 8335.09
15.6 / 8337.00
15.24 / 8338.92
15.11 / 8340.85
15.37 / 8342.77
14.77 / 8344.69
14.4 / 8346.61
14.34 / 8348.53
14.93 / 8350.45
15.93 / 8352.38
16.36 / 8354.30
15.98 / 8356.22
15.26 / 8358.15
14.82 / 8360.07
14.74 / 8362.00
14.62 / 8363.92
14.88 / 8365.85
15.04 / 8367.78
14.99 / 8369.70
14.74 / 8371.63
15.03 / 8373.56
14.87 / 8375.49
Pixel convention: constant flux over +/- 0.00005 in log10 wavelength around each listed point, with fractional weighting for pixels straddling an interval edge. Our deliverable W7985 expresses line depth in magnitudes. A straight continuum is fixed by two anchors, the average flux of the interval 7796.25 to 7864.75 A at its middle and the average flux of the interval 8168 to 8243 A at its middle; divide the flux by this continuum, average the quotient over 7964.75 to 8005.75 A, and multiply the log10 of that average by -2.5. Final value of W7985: 0.06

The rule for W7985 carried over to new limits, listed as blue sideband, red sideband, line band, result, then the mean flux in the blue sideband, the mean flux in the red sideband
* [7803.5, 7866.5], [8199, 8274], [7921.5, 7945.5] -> 0.14 mag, 14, 24.3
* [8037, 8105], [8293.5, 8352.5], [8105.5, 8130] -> 0.03 mag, 15.1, 15.1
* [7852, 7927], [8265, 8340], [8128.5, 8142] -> 0.06 mag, 14.4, 17.4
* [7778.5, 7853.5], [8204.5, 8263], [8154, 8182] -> 0.45 mag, 14.2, 23.9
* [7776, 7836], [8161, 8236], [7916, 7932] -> 0.02 mag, 14.3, 16.5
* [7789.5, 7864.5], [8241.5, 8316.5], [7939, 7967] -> 0.07 mag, 14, 21.2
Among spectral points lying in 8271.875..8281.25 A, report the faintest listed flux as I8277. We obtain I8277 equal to 16.18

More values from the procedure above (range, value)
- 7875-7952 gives 12.89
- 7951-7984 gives 13.62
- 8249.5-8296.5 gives 14.95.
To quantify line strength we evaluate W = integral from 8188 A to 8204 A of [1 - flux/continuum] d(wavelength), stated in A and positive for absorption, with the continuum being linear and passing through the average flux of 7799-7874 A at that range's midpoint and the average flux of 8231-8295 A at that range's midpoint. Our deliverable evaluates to 5.5 A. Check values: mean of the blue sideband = 14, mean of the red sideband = 25.2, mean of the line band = 15.3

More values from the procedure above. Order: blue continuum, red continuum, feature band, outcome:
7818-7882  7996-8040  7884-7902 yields 1.0 A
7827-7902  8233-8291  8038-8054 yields 3.8 A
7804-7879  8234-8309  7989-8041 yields 7.1 A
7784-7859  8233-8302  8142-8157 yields 4.9 A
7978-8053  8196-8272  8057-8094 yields 4.4 A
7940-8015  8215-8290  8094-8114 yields 5.7 A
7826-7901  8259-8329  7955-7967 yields 0.1 A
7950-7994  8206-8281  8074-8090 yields 2.8 A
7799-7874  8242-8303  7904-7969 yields 3.7 A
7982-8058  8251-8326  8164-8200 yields 4.0 A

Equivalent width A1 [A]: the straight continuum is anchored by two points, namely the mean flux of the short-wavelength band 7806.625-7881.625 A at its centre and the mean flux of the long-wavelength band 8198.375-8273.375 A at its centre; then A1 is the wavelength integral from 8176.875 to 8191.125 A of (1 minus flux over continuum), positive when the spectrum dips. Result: 4.8 A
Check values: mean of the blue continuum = 14.1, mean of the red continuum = 24.2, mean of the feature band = 15.2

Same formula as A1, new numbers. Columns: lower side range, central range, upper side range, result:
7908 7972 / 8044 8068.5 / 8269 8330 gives 0.56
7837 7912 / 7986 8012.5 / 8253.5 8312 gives 0.53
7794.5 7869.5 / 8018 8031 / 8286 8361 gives -0.89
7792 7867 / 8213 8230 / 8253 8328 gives -1.49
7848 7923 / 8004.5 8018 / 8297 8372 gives -0.77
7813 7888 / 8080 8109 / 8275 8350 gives -0.34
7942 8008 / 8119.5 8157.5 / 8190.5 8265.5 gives 9.38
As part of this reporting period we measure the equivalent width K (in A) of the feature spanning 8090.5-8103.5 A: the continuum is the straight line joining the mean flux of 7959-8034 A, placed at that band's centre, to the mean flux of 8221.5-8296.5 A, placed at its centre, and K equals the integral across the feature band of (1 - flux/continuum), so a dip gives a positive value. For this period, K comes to 3.2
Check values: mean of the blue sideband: 15.3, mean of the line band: 14.2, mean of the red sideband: 24.3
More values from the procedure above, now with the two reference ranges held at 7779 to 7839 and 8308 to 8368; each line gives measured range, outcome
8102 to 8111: 0.3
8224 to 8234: -2.9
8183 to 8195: -0.5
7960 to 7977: -0.8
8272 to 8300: -3.7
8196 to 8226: -3.5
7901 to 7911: -0.7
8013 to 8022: -0.7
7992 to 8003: -0.9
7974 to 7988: -0.2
